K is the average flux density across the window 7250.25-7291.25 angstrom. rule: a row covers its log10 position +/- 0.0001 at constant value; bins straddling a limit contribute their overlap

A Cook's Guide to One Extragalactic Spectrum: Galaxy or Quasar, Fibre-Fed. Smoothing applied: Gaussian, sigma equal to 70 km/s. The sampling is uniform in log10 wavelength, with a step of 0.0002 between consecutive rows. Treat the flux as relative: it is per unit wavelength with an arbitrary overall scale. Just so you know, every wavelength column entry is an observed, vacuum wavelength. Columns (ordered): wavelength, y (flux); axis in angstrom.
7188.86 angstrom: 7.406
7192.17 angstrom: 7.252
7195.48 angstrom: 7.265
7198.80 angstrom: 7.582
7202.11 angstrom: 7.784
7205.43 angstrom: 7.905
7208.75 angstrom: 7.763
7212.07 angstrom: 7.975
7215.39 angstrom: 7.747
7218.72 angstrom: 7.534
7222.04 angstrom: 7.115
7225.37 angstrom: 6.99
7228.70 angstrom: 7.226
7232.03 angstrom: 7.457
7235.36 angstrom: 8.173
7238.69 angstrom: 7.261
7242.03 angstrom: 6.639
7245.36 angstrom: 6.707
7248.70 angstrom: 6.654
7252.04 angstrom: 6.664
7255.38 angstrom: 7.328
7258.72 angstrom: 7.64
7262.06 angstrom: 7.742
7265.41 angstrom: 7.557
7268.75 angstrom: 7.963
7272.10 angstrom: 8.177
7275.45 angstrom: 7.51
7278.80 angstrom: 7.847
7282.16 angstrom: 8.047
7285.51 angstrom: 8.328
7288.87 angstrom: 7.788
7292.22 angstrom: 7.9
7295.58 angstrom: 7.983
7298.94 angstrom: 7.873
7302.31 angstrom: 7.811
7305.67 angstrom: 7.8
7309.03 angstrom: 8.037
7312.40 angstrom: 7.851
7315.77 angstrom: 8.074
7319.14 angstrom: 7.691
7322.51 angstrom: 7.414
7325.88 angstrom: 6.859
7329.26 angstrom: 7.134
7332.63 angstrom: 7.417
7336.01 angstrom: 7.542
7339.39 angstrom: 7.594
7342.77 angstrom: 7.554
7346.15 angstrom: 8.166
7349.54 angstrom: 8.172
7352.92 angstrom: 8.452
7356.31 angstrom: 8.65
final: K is 7.72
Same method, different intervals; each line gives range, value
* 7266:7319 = 7.92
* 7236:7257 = 6.94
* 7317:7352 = 7.58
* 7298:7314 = 7.87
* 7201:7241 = 7.56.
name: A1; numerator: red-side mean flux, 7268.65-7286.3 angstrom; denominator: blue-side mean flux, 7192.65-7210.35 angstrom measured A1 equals 1.0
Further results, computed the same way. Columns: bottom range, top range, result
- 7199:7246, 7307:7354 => 1.03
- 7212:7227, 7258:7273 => 1.05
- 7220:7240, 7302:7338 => 1.03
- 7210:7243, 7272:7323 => 1.06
